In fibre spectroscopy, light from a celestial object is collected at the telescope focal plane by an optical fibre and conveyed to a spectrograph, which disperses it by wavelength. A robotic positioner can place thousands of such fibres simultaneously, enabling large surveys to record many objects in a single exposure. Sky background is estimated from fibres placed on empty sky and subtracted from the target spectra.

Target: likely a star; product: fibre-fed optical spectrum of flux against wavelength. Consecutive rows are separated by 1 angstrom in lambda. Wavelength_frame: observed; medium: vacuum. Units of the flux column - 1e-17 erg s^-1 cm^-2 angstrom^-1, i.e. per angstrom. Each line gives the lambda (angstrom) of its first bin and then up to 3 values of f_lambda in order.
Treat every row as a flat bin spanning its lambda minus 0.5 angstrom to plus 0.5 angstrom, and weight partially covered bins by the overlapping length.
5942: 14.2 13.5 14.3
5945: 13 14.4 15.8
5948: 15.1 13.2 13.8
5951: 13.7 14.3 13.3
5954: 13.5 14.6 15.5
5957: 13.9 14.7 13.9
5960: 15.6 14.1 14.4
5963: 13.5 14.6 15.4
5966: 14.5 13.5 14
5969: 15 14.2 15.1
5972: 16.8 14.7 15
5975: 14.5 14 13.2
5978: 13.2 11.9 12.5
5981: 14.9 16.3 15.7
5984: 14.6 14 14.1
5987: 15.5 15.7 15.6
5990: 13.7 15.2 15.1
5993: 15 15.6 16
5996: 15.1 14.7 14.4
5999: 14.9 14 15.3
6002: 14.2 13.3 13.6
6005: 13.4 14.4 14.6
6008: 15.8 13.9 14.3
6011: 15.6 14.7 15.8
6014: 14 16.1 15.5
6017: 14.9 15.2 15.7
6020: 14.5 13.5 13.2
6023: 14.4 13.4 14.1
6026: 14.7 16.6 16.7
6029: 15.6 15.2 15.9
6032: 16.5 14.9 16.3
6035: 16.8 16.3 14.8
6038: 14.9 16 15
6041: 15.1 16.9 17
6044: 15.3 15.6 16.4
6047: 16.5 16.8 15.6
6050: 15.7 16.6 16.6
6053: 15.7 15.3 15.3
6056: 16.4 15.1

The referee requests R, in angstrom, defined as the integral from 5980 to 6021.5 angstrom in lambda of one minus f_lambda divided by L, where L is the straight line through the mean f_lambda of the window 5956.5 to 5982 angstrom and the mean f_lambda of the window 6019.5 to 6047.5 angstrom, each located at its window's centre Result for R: 0.1 angstrom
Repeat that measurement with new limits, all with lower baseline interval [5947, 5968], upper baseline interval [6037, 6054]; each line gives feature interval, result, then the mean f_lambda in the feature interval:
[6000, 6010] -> 0.6 angstrom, 14.3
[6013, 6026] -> 0.7 angstrom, 14.6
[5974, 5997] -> 0.3 angstrom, 14.6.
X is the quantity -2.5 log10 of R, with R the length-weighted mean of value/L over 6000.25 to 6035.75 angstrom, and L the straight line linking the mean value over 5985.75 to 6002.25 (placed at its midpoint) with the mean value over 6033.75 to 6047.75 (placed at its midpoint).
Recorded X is 0.04 mag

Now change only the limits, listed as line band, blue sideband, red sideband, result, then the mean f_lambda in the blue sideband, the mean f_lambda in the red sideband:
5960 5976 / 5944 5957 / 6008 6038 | -0.02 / 14.2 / 15.1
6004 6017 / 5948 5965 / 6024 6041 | 0.03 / 14.2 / 15.6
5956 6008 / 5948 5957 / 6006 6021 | 0.00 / 14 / 15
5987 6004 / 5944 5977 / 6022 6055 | 0.01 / 14.4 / 15.7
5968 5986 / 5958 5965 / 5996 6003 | 0.00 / 14.5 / 14.5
